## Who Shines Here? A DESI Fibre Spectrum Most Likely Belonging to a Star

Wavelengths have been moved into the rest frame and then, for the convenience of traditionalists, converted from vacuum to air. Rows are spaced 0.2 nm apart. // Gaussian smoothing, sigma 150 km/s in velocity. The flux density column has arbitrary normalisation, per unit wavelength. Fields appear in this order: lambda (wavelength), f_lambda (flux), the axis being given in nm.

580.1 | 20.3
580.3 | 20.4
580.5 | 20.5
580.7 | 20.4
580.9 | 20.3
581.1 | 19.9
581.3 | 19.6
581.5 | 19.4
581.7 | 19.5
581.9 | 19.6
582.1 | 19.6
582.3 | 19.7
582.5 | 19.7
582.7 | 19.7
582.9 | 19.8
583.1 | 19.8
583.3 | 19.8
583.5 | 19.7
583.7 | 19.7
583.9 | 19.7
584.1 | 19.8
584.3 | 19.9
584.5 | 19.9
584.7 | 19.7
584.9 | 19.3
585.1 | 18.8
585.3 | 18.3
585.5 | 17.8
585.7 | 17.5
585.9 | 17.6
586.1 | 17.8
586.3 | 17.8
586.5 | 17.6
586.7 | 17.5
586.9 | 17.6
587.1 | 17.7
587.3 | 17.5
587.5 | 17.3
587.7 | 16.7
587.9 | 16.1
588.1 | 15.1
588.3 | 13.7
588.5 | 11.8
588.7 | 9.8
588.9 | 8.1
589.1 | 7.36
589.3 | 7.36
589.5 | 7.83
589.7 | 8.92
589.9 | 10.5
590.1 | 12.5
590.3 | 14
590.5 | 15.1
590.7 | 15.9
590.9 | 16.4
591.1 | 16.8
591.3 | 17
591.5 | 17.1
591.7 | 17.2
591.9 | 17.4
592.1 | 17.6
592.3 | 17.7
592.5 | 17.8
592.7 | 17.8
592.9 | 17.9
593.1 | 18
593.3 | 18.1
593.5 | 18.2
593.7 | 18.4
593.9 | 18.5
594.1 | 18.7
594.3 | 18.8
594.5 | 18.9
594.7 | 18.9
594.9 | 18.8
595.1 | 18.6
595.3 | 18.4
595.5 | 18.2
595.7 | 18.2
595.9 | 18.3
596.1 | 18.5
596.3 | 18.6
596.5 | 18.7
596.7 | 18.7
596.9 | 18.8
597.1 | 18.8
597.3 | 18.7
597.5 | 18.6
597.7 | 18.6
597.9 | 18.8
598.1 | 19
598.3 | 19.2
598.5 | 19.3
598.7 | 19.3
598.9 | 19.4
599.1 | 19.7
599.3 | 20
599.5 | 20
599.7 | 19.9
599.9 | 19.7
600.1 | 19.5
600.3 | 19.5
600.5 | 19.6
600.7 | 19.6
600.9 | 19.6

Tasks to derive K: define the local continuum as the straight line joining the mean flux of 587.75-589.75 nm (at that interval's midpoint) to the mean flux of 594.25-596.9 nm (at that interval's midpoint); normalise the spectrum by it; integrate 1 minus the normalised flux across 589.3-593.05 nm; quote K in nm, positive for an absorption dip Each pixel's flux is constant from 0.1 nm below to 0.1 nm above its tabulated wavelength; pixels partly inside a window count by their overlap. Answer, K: -0.39 nm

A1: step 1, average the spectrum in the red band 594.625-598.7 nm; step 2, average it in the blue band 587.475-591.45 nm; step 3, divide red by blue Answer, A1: 1.5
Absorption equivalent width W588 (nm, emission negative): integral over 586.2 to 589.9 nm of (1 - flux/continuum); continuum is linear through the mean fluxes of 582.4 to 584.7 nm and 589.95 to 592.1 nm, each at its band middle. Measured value 0.84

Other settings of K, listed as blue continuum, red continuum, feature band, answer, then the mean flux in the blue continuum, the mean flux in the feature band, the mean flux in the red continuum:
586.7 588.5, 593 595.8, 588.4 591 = 0.89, 16.3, 11.2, 18.5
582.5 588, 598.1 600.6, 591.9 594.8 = 0.14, 18.6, 18.2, 19.6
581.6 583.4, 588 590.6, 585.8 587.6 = -0.42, 19.7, 17.6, 10.9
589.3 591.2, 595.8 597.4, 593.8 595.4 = -0.18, 12.8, 18.7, 18.6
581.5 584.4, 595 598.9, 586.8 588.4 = 0.24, 19.7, 16.5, 18.7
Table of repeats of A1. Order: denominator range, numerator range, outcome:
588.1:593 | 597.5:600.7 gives 1.39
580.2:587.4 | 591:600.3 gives 0.97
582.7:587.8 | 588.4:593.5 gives 0.77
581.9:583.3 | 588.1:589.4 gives 0.51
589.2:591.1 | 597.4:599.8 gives 1.57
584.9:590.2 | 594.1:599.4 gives 1.29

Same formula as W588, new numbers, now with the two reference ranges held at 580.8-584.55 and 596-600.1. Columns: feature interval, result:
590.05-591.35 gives 0.27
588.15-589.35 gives 0.58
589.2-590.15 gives 0.50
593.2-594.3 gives 0.05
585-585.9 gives 0.07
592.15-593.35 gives 0.09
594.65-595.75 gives 0.04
